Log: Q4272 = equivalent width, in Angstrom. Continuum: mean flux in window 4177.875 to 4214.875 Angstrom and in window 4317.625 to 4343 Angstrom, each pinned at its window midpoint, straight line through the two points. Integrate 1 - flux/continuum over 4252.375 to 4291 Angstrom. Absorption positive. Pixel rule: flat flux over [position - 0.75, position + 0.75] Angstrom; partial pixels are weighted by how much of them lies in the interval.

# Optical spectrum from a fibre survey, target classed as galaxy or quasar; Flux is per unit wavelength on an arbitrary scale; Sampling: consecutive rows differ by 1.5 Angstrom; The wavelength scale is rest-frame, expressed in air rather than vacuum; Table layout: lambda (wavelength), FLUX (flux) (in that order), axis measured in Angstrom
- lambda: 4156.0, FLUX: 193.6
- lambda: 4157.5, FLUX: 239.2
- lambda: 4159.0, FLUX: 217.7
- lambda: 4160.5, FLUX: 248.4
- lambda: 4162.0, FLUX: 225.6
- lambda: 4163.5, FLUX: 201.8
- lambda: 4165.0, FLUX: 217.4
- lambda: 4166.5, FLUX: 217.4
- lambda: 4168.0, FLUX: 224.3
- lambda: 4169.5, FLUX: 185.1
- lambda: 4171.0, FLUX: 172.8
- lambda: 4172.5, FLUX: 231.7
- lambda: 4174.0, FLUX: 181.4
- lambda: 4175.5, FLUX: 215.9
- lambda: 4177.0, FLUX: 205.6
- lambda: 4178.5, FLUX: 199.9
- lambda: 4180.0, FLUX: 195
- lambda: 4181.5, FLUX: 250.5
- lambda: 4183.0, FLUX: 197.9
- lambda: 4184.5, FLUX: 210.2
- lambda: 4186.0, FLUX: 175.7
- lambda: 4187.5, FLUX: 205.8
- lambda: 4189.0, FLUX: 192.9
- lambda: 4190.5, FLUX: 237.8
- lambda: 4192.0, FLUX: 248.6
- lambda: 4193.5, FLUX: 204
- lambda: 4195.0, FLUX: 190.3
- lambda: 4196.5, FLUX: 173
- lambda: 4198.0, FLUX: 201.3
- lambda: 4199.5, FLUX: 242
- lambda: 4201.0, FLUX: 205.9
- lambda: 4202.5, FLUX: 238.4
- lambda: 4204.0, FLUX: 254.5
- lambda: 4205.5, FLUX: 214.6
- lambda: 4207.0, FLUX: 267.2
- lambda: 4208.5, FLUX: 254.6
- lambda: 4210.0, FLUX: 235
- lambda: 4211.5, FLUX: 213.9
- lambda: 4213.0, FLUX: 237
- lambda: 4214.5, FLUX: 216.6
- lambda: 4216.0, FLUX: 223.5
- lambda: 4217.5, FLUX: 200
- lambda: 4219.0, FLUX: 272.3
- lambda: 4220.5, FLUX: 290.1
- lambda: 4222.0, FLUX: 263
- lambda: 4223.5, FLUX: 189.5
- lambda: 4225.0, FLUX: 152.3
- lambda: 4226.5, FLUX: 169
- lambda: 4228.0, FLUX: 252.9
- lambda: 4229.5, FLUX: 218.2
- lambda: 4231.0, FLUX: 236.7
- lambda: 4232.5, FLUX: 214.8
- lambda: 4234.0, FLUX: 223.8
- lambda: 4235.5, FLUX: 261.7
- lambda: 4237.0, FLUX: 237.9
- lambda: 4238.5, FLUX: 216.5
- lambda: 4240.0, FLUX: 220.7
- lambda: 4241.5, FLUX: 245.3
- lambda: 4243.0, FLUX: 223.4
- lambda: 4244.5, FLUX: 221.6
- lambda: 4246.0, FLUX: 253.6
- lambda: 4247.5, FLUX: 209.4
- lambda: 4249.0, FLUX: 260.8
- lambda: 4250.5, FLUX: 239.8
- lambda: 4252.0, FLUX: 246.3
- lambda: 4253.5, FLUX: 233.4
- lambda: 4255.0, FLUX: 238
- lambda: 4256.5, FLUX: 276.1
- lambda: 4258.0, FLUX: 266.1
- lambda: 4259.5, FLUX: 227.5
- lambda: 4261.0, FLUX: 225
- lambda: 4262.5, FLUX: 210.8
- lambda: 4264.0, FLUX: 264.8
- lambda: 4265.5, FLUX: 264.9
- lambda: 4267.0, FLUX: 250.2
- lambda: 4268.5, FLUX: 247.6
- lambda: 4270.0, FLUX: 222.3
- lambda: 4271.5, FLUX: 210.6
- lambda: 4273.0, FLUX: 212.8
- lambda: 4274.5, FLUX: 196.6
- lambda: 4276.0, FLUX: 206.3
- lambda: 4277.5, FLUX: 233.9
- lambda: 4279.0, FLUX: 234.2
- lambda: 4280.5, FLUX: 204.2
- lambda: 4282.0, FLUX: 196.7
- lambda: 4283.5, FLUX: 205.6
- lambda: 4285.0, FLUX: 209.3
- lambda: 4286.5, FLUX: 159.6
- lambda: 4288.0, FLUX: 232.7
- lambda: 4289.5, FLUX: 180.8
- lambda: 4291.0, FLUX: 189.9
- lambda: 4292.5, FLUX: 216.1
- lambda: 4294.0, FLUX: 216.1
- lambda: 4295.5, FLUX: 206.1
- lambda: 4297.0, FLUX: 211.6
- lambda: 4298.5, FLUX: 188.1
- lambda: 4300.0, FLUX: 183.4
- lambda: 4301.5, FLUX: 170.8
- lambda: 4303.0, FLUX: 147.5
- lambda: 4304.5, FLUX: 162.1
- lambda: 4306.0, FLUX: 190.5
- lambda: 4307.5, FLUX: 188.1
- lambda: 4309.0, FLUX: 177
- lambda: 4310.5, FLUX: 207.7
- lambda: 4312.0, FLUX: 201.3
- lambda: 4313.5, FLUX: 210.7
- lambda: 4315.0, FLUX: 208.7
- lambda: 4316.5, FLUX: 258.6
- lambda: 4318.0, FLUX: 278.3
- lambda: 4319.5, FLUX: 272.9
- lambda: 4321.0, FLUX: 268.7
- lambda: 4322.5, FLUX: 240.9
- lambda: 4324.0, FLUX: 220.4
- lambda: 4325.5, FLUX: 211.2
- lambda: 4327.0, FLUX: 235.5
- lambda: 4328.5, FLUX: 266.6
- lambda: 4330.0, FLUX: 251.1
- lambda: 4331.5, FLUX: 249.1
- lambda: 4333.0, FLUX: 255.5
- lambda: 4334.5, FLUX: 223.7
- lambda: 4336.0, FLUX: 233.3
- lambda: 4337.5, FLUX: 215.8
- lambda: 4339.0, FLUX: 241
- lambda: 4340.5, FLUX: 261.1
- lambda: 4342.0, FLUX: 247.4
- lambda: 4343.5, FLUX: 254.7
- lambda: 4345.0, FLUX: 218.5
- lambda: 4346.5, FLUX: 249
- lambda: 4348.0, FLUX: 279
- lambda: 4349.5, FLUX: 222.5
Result 1.5 Angstrom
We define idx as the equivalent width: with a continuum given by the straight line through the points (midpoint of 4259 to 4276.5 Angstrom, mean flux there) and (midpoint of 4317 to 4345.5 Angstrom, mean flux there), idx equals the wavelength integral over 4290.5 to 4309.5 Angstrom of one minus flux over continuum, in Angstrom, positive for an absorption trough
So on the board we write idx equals 3.9 Angstrom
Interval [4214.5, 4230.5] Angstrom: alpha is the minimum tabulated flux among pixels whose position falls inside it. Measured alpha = 152.3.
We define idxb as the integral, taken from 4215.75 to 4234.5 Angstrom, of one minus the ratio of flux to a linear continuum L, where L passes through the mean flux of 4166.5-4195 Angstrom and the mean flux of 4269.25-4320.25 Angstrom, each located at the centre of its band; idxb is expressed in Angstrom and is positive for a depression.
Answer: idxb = -1.5 Angstrom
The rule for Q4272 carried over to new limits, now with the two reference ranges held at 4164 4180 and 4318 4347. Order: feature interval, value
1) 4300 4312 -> 2.93 Angstrom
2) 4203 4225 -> -2.07 Angstrom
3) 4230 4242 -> -0.62 Angstrom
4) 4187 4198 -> 0.13 Angstrom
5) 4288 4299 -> 1.44 Angstrom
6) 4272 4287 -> 1.56 Angstrom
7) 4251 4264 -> -0.94 Angstrom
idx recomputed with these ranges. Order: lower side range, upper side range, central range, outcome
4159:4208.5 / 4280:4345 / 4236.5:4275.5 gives -3.5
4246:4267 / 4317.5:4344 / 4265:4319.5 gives 8.1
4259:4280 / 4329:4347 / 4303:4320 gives 1.9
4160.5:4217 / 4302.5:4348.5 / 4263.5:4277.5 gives -0.4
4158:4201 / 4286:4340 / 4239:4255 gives -1.7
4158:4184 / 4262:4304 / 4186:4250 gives -4.5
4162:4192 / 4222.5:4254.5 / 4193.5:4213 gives -0.8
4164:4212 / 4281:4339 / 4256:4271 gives -2.1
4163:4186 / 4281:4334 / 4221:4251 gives -2.4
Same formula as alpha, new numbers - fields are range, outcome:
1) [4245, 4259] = 209.4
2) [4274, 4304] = 147.5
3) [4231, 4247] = 214.8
